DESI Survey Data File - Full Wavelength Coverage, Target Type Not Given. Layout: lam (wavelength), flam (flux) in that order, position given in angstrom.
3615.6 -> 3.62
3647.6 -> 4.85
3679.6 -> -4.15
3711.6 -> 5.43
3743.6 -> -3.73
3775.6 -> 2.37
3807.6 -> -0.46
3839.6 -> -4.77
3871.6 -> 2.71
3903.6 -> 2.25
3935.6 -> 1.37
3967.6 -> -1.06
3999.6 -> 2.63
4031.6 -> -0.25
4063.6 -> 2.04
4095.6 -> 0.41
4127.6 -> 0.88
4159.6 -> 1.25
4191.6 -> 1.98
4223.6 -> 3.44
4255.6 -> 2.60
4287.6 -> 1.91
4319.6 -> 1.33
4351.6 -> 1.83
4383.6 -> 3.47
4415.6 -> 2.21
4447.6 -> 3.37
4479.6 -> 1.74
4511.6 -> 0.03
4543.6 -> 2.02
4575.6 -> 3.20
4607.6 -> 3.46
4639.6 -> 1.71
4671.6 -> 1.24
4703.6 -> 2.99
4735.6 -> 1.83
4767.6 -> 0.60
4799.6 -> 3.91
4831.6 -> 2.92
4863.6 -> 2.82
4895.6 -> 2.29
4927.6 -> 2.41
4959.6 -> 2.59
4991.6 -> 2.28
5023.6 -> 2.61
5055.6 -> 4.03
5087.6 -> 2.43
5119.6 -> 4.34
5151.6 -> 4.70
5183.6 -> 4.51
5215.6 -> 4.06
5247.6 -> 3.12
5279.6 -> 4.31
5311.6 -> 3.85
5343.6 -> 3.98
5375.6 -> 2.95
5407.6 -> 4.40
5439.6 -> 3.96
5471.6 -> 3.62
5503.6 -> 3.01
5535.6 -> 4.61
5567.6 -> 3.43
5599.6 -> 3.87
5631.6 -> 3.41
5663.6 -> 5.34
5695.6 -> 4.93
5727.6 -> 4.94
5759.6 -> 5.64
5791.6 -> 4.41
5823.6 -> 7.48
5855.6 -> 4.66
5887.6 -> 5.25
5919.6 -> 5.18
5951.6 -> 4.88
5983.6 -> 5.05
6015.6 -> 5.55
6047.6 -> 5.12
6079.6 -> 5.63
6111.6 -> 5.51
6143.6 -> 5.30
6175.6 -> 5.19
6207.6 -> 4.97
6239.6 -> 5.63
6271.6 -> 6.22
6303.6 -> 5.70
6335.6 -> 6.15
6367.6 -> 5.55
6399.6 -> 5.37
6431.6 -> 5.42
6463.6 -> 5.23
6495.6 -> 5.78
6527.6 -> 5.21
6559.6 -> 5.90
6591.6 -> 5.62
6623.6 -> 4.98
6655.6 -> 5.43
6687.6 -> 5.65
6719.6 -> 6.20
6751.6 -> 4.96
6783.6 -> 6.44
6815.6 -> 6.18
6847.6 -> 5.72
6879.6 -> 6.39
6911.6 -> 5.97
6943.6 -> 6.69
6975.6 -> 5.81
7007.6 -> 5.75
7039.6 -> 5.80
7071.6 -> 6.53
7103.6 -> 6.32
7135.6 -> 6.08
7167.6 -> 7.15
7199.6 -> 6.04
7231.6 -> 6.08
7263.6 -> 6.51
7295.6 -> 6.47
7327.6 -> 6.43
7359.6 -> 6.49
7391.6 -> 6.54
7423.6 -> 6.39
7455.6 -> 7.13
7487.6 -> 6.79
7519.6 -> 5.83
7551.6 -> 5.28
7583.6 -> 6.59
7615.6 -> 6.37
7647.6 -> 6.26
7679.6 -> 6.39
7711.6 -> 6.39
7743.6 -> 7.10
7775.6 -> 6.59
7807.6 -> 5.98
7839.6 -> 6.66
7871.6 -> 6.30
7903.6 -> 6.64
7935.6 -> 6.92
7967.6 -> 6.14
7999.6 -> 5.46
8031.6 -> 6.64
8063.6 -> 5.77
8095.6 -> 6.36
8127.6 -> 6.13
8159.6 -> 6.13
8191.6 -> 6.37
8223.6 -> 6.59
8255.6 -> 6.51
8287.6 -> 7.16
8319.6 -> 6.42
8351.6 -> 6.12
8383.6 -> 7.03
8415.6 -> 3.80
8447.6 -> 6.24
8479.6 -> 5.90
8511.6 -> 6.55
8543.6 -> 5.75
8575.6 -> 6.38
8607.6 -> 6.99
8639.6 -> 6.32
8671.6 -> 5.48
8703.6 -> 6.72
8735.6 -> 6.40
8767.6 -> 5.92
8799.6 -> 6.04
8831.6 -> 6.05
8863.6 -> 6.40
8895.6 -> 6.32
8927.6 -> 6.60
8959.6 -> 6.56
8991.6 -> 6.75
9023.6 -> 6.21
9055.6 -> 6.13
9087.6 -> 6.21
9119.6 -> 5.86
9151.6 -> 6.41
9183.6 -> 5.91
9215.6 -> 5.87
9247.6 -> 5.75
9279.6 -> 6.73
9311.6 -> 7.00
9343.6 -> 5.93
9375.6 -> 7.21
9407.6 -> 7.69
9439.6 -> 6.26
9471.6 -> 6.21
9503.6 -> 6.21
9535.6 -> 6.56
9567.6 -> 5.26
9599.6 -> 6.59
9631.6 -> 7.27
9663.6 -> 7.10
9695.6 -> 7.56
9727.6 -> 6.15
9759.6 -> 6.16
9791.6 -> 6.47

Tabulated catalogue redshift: 0.28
